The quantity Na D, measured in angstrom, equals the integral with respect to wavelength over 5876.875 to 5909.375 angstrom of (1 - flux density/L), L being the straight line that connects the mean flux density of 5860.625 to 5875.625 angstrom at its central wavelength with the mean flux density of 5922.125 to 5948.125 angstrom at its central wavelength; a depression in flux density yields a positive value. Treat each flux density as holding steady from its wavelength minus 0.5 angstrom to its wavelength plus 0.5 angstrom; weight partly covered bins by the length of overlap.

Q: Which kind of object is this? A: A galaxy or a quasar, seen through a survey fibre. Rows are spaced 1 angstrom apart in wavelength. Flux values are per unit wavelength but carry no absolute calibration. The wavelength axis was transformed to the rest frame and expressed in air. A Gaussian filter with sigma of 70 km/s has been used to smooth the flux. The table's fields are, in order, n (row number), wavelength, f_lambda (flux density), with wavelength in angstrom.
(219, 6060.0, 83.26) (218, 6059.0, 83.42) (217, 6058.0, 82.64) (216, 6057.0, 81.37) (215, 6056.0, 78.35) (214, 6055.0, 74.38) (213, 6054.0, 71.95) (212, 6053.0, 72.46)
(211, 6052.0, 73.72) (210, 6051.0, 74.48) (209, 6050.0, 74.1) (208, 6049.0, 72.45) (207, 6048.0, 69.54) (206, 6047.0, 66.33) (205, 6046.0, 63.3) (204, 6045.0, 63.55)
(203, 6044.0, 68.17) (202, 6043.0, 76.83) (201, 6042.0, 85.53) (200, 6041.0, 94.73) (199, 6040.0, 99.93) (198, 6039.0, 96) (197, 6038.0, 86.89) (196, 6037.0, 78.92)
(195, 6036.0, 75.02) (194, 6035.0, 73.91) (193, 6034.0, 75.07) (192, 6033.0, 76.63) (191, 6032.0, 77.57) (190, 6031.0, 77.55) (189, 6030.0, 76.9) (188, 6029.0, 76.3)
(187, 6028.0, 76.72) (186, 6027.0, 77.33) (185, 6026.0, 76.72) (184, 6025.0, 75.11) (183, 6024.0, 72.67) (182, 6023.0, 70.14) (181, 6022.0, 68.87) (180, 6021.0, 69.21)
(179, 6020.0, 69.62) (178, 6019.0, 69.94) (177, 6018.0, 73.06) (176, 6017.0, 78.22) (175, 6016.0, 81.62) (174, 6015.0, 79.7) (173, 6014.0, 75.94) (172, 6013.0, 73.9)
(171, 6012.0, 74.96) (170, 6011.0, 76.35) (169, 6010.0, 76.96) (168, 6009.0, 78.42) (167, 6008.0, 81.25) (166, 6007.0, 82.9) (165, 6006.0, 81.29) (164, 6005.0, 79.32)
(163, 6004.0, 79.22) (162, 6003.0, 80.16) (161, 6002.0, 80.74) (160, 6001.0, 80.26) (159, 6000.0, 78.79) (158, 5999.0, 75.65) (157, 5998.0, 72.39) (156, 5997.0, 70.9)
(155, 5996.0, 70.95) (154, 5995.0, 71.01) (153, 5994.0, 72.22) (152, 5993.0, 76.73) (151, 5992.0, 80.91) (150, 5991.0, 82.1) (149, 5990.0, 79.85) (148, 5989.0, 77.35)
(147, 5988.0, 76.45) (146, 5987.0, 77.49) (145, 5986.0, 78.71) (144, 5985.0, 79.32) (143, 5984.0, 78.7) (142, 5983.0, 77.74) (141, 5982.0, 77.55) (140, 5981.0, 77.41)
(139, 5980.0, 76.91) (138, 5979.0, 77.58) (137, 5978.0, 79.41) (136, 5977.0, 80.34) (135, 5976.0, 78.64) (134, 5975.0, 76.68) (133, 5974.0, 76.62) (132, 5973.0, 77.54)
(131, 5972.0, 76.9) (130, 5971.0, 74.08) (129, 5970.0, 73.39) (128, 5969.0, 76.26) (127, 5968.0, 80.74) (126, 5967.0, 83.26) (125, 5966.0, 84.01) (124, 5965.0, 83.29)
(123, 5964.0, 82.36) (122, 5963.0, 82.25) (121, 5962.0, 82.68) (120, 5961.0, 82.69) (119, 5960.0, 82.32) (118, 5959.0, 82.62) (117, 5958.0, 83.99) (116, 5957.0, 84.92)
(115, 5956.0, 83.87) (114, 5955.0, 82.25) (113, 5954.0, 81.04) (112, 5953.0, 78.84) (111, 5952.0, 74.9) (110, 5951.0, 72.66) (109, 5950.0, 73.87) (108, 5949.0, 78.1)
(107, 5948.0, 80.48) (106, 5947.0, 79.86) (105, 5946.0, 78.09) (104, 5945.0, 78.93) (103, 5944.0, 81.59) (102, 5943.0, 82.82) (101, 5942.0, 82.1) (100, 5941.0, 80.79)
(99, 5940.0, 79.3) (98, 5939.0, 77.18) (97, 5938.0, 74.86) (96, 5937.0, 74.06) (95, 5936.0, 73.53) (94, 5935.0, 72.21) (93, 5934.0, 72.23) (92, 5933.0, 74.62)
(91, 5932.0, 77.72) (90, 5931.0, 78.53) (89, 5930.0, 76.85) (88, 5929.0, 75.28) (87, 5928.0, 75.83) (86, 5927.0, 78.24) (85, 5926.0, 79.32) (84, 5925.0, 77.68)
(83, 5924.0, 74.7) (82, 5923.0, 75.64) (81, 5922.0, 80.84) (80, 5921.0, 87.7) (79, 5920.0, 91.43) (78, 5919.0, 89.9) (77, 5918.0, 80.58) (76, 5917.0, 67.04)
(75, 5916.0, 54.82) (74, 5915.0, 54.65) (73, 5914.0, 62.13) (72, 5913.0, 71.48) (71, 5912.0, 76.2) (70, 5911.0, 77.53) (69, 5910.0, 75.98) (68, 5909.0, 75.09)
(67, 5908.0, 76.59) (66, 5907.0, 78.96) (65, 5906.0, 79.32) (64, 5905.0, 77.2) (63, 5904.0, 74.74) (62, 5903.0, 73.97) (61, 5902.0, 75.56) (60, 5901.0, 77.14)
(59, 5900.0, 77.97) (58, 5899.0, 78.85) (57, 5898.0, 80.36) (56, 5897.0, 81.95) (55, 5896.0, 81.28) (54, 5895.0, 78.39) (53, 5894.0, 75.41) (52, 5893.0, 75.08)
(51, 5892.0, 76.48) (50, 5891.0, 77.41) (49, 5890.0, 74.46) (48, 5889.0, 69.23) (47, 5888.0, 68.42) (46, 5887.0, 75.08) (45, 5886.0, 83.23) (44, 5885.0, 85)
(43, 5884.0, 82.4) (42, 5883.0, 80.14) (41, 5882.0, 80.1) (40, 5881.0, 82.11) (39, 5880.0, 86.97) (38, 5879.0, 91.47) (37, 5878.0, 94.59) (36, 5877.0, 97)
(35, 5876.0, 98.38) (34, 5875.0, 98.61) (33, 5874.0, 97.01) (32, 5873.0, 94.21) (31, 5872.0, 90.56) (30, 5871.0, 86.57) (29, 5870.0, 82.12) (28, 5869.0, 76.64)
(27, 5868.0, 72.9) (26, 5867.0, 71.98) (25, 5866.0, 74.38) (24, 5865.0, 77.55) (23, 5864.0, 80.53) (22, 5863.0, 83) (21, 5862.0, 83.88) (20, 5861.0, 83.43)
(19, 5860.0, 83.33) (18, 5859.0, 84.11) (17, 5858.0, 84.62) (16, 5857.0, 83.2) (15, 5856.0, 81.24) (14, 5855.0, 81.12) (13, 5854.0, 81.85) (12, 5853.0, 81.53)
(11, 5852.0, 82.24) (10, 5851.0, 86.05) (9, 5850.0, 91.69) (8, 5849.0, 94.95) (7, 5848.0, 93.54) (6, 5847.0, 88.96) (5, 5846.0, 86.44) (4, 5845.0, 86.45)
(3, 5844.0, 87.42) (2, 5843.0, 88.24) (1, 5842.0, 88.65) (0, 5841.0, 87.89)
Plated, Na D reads 0.84 angstrom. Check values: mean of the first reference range 83.7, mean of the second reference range 77.4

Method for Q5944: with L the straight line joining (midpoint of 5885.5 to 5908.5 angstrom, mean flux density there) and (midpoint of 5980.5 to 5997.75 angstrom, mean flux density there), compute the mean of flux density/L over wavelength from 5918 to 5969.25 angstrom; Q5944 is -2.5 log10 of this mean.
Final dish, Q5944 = -0.04 mag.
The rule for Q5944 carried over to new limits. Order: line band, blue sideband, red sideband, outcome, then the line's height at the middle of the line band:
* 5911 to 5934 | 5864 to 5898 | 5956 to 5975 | 0.08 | 81.4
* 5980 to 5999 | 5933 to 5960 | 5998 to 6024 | 0.01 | 77.2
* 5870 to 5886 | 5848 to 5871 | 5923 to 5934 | -0.11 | 80.8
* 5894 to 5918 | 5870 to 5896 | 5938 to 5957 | 0.11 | 82.2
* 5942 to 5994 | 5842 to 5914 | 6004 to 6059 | -0.01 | 78.8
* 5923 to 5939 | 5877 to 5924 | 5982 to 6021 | 0.03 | 77.6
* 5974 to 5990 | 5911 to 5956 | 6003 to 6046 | -0.01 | 77.1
